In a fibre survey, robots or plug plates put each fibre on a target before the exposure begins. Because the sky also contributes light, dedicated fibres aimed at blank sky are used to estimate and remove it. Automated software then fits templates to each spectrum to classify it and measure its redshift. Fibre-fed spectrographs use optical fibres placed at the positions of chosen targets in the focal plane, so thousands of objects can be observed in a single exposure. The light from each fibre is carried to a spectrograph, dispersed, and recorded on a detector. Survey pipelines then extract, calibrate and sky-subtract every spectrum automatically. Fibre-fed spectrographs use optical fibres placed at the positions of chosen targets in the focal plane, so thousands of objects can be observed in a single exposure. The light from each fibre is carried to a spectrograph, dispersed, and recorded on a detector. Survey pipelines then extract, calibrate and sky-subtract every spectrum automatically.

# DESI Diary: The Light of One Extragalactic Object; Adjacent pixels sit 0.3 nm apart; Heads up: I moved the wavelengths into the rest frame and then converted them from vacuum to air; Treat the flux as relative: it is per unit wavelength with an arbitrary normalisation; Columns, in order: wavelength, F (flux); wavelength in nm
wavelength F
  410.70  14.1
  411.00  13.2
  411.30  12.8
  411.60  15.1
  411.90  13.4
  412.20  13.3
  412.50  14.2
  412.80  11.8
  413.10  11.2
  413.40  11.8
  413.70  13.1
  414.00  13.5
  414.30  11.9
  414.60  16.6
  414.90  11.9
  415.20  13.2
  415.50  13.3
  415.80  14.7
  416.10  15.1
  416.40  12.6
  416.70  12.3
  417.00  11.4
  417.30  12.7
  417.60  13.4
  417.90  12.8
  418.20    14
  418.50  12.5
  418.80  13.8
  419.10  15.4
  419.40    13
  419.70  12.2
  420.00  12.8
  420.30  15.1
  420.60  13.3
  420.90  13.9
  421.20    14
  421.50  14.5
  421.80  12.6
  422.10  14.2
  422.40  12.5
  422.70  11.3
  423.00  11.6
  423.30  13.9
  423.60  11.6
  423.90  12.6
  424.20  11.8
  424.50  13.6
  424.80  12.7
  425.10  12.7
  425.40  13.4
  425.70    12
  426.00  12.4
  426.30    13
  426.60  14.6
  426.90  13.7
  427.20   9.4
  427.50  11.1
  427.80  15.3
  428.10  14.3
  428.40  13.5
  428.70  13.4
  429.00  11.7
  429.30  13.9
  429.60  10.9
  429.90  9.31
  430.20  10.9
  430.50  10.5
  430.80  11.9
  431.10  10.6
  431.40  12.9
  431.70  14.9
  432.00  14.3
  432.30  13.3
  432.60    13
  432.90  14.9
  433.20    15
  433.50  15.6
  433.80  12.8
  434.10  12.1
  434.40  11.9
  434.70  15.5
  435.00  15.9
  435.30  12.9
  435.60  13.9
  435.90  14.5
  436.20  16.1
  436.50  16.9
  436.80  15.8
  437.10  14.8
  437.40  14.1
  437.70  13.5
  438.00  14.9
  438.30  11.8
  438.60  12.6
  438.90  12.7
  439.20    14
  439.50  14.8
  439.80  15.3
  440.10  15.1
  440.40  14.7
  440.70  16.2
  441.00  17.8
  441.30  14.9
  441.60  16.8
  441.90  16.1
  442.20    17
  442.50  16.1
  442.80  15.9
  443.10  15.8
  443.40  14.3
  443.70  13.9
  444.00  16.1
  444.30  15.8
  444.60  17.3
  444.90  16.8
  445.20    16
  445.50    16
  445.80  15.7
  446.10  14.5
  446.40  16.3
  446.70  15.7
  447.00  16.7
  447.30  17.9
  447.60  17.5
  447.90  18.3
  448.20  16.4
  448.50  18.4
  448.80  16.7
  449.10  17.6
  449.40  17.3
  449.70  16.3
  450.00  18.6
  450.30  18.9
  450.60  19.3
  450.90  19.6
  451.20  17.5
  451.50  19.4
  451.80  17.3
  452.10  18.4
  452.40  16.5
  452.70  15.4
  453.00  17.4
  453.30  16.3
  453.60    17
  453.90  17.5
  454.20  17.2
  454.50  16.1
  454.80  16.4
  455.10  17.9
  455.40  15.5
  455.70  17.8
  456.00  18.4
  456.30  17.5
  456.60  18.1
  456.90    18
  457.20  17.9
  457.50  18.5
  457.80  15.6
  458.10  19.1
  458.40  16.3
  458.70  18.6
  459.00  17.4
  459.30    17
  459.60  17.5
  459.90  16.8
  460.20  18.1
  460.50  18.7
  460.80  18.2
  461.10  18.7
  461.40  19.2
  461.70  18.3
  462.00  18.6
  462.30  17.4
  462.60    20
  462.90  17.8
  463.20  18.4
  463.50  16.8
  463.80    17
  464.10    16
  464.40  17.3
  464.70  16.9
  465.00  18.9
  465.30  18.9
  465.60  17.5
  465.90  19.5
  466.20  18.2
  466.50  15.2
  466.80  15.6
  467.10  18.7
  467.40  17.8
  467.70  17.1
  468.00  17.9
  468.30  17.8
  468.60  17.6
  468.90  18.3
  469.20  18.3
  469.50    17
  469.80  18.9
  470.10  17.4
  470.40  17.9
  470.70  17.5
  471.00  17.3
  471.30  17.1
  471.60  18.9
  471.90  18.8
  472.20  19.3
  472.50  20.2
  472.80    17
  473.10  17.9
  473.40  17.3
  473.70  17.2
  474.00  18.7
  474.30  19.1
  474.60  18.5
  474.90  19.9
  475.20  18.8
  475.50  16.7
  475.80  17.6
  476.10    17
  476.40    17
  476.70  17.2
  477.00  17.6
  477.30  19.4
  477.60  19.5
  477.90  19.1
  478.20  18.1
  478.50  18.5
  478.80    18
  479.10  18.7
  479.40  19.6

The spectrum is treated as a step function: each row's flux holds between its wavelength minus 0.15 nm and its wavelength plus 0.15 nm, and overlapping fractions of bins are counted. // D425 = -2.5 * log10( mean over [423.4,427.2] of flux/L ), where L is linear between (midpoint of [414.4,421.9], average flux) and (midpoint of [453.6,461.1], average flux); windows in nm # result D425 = 0.121 mag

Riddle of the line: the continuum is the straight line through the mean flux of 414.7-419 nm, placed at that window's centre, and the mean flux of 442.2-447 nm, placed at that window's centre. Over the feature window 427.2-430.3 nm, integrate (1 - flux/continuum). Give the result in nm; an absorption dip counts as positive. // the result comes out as 0.43 nm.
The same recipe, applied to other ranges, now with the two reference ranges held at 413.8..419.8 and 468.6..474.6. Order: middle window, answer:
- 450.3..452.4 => -0.272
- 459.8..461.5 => -0.114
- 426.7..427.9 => 0.160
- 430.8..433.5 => 0.191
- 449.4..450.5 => -0.115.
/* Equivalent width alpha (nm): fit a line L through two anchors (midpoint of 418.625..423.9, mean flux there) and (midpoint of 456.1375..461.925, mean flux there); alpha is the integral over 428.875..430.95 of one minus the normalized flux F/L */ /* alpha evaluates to 0.437 nm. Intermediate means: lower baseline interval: 13.3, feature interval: 11.3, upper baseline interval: 17.9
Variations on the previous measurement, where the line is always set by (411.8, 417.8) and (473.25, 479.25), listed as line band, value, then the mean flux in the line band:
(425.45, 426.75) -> 0.091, 13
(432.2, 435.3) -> 0.146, 14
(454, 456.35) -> -0.094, 17.1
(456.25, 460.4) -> -0.228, 17.6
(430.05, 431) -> 0.218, 11.1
